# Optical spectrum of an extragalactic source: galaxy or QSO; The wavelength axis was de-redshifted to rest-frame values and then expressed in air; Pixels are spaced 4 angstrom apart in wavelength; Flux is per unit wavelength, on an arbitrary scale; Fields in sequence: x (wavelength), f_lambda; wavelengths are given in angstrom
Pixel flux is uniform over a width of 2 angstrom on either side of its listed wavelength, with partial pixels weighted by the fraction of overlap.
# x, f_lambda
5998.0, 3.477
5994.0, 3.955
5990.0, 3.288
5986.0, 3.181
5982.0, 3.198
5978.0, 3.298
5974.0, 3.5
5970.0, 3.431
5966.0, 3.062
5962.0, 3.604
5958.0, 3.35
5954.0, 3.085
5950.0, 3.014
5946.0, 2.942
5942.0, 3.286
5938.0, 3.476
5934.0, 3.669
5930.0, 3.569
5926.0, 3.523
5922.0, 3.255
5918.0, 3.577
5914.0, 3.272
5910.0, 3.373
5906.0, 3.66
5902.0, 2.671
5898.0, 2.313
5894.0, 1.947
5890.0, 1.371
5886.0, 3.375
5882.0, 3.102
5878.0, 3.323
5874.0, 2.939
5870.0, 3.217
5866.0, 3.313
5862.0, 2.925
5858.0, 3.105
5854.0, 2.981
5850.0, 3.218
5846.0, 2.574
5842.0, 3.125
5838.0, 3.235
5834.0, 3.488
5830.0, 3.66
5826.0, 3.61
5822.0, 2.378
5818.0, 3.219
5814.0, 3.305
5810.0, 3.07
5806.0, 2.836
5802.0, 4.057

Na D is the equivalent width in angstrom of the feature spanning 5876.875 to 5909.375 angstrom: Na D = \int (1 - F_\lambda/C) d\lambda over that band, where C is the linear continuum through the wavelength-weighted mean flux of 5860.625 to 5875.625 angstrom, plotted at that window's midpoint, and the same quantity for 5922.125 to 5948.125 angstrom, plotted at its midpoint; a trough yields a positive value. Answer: 4.9 angstrom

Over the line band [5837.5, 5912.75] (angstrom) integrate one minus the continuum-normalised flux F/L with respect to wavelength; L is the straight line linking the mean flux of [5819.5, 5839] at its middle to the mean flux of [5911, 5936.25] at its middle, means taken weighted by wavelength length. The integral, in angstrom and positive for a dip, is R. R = 9.8 angstrom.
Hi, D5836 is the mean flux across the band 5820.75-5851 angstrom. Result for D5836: 3.18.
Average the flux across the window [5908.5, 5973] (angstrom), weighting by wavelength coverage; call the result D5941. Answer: 3.35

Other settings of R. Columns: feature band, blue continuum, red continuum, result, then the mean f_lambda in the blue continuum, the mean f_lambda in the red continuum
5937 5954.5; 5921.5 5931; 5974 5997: 1.5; 3.47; 3.4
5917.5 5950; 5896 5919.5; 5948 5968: -2.0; 3.14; 3.22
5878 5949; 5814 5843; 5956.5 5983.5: 4.9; 3.25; 3.35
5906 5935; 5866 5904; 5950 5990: -5.0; 2.73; 3.29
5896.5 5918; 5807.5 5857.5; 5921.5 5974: 1.0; 3.15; 3.34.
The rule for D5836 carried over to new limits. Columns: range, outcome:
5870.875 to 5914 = 2.84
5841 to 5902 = 2.84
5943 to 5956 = 3.03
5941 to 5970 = 3.21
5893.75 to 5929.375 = 3.14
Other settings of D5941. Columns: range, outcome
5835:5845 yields 3.15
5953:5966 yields 3.32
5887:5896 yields 1.85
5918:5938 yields 3.51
